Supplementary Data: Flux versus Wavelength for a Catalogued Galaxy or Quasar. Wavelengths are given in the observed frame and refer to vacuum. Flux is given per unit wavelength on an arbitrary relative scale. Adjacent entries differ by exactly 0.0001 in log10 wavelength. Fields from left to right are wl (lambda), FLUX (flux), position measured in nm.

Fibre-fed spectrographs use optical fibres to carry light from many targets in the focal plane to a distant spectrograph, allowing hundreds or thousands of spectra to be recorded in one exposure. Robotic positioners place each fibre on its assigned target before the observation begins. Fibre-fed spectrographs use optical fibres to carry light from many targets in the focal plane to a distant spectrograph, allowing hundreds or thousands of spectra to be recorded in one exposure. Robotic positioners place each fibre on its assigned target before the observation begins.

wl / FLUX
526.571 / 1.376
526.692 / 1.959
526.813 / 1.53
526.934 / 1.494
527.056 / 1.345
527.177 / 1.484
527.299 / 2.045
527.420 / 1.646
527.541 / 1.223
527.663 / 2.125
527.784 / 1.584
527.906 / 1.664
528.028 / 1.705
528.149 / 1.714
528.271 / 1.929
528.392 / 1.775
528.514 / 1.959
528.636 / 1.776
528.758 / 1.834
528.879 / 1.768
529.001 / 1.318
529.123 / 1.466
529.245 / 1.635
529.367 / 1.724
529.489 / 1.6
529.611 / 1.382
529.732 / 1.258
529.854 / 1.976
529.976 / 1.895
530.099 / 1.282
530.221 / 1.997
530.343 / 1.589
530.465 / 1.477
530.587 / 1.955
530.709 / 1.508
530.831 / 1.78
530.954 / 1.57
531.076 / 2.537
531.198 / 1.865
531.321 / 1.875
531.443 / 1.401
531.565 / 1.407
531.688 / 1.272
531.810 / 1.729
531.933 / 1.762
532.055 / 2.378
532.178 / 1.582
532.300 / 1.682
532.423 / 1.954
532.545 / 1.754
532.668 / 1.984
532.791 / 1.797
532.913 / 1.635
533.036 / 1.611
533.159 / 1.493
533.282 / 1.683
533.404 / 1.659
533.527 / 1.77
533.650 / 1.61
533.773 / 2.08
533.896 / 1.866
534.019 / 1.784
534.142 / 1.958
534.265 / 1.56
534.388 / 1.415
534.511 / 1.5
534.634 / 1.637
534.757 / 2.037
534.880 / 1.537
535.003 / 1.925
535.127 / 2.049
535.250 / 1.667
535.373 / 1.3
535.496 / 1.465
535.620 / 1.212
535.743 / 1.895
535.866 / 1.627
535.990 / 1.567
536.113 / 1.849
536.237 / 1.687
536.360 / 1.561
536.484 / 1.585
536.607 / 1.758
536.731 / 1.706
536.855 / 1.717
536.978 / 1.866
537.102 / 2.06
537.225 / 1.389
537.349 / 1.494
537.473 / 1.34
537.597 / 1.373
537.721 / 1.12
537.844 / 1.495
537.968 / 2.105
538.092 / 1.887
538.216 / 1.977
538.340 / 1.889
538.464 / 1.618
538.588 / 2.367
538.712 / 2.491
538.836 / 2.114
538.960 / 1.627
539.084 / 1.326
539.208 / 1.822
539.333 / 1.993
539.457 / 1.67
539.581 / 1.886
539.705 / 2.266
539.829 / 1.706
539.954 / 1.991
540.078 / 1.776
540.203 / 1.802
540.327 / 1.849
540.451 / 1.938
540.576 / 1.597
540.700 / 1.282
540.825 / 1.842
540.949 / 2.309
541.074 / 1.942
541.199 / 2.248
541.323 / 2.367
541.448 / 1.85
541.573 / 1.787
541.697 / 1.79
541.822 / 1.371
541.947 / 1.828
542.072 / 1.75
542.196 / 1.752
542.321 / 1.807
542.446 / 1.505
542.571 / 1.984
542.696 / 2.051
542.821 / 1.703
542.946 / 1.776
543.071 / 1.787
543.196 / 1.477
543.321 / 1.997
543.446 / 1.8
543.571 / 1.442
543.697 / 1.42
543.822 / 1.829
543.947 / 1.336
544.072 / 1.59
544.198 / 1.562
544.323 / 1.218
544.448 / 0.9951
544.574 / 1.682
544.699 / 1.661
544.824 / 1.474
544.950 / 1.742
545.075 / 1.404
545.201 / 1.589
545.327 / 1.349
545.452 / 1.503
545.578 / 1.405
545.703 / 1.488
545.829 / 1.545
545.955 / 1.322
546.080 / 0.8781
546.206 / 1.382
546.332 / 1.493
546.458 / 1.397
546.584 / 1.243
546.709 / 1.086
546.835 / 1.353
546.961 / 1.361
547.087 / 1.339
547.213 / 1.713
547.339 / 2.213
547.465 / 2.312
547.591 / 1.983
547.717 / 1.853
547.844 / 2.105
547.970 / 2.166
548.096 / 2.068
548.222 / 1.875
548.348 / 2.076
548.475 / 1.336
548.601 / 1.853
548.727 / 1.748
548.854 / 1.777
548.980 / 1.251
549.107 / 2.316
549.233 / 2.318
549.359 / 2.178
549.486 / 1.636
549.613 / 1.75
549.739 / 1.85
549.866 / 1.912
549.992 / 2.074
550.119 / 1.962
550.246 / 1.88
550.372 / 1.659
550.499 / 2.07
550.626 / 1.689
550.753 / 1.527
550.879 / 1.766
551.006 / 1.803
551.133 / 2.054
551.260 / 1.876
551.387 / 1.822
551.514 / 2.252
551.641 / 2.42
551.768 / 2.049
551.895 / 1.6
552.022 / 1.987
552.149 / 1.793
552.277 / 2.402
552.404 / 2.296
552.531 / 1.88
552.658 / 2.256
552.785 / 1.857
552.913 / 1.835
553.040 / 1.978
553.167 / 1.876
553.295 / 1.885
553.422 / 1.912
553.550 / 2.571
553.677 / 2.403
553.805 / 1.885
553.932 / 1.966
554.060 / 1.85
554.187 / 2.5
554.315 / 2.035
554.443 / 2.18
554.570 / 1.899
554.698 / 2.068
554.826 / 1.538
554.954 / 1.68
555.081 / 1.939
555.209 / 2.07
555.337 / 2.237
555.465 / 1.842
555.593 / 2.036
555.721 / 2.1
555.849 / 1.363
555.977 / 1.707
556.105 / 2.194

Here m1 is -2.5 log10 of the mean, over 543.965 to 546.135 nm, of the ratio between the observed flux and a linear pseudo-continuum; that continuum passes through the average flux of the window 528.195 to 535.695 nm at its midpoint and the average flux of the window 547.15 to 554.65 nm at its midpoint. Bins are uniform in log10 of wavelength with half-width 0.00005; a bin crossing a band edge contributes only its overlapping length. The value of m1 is 0.296 mag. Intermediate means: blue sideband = 1.7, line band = 1.44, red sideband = 1.97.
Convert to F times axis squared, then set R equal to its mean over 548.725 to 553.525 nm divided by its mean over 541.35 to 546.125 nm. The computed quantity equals 1.2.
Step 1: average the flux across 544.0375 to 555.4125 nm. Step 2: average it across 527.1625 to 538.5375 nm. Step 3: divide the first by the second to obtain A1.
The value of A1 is 1.07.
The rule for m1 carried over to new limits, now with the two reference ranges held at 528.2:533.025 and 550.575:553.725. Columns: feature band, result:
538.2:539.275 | -0.05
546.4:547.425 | 0.28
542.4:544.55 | 0.16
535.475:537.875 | 0.13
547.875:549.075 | 0.07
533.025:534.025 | 0.02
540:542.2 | 0.01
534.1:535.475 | 0.06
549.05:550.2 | -0.02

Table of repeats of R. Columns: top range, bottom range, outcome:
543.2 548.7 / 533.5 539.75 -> 0.95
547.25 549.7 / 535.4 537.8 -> 1.27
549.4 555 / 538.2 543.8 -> 1.11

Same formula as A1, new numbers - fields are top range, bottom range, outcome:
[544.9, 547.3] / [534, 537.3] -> 0.84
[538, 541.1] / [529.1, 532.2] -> 1.11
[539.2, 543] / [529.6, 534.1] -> 1.07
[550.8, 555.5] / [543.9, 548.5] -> 1.28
